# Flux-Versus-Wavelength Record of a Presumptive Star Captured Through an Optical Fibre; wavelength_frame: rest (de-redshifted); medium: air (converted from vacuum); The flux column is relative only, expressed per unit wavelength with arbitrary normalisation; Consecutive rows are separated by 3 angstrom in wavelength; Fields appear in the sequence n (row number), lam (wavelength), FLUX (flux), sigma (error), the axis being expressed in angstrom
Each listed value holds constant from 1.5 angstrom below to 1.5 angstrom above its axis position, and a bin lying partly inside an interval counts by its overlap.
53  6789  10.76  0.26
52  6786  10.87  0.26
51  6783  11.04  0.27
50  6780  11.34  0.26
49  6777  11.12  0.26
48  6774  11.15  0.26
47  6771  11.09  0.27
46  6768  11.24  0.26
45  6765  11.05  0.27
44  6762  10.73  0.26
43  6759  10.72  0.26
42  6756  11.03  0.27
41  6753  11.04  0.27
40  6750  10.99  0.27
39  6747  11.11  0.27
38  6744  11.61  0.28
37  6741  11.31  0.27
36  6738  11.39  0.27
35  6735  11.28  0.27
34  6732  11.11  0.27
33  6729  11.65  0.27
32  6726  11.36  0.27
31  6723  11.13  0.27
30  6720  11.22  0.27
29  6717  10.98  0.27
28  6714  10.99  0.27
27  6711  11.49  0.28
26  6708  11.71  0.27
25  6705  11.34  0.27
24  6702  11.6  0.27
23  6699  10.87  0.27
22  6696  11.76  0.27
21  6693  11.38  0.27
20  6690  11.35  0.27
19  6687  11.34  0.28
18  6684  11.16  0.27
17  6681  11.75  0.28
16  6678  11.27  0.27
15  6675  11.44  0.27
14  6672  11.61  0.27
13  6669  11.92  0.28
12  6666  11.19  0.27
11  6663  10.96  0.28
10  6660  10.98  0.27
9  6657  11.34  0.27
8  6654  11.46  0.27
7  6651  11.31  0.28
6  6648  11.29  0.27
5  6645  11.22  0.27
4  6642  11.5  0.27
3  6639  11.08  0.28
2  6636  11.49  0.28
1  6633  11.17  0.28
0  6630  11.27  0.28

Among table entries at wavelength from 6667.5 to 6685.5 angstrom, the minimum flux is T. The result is 11.16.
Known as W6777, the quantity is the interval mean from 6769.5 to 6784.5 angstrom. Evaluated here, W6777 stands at 11.1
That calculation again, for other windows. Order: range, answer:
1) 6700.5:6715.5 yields 11.4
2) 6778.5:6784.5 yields 11.2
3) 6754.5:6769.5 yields 11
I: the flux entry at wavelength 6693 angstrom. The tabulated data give 11.38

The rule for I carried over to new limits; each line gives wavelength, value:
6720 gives 11.22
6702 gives 11.6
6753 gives 11.04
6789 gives 10.76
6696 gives 11.76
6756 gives 11.03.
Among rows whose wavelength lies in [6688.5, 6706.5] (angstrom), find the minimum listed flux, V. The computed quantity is 10.87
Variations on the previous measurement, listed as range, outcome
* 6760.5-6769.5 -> 10.73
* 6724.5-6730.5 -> 11.36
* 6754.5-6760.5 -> 10.72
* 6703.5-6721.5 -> 10.98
